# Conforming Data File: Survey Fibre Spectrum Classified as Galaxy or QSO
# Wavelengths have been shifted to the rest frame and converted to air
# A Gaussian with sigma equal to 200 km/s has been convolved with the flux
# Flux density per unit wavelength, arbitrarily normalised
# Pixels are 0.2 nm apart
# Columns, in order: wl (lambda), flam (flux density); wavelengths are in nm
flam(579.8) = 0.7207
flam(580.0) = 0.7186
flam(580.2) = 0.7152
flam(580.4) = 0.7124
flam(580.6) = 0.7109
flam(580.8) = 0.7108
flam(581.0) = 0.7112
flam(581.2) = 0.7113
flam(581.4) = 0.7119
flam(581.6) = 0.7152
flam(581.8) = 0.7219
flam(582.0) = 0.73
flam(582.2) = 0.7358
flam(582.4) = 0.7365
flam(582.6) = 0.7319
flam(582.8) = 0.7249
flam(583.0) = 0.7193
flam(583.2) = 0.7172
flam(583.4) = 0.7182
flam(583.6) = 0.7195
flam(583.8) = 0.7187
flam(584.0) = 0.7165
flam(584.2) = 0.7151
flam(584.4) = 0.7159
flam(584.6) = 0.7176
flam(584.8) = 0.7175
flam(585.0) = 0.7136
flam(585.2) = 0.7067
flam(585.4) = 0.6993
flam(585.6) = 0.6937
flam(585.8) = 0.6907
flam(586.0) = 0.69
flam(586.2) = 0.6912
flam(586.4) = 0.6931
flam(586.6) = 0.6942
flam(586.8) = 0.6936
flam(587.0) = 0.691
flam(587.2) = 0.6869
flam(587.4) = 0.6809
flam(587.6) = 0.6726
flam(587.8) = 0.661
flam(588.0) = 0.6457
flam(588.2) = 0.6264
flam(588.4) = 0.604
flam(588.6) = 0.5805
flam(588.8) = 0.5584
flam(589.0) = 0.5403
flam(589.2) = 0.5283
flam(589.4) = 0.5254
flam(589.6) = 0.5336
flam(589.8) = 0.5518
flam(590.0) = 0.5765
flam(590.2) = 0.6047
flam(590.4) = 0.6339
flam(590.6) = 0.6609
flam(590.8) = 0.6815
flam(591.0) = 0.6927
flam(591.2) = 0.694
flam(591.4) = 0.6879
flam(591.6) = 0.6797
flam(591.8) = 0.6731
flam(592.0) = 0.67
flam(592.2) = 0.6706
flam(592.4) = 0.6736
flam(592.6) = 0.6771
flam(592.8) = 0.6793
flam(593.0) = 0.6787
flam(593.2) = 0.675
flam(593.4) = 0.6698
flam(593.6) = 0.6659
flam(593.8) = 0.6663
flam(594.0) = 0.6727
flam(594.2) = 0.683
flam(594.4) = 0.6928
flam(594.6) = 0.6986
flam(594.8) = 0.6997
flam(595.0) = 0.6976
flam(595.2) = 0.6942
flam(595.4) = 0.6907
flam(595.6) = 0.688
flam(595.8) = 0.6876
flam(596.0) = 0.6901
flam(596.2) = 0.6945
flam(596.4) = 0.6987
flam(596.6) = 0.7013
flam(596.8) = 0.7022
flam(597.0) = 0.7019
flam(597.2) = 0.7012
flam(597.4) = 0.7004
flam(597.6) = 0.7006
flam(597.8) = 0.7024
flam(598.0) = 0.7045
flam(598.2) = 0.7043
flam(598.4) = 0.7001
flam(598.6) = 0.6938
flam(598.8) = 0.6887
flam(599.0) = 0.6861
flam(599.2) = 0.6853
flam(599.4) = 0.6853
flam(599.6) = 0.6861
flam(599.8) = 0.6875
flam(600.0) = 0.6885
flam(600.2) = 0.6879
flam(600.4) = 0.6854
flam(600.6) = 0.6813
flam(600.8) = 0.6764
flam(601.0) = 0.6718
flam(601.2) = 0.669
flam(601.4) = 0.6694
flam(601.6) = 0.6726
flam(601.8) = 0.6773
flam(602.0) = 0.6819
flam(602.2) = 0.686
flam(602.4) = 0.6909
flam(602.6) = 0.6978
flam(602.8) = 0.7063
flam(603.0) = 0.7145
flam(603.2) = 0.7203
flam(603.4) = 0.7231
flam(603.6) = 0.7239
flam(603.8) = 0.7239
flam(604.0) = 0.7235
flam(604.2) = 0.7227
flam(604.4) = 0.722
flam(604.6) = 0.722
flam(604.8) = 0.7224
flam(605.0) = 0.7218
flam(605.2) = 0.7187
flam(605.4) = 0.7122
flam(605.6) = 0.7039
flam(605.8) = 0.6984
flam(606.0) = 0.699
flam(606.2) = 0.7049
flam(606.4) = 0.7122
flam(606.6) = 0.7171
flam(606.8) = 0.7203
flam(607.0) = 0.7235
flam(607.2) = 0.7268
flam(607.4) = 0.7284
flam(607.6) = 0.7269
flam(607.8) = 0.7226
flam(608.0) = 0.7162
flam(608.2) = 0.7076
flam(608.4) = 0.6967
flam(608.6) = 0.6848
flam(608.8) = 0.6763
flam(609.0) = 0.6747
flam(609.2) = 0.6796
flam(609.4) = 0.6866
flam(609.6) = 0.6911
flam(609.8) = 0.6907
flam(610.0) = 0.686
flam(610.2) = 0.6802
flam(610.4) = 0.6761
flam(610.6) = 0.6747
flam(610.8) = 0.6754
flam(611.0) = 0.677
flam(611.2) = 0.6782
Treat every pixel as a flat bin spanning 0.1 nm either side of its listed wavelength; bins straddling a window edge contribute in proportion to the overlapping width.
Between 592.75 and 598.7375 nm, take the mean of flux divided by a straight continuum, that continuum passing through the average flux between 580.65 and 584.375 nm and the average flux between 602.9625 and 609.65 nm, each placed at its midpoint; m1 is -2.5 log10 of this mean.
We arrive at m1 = 0.04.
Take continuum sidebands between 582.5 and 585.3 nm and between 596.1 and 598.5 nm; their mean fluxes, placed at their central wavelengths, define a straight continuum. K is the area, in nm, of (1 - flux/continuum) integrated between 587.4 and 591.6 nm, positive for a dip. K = 0.559 nm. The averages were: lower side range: 0.718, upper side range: 0.701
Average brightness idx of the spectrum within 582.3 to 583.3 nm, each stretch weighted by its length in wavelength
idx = 0.726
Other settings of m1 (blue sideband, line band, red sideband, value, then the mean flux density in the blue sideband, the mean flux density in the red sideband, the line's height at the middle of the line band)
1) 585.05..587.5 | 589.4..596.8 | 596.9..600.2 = 0.04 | 0.693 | 0.695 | 0.694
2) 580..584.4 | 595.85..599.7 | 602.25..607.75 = 0.03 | 0.719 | 0.716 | 0.717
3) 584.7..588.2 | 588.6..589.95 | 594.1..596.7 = 0.26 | 0.688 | 0.694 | 0.69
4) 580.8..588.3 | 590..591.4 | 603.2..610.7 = 0.08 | 0.704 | 0.707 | 0.705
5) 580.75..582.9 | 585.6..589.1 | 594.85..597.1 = 0.09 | 0.722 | 0.695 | 0.712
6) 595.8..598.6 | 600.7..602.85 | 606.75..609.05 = 0.04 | 0.699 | 0.709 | 0.704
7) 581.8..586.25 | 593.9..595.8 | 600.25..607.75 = 0.03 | 0.715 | 0.705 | 0.71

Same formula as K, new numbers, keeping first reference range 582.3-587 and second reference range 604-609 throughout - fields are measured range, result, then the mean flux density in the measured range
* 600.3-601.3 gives 0.049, 0.677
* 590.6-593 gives 0.106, 0.679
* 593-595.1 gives 0.085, 0.682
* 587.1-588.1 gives 0.057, 0.669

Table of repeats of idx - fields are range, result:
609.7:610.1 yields 0.688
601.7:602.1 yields 0.68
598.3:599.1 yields 0.692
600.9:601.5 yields 0.67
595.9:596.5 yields 0.694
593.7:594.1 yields 0.669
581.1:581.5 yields 0.712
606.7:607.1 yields 0.722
